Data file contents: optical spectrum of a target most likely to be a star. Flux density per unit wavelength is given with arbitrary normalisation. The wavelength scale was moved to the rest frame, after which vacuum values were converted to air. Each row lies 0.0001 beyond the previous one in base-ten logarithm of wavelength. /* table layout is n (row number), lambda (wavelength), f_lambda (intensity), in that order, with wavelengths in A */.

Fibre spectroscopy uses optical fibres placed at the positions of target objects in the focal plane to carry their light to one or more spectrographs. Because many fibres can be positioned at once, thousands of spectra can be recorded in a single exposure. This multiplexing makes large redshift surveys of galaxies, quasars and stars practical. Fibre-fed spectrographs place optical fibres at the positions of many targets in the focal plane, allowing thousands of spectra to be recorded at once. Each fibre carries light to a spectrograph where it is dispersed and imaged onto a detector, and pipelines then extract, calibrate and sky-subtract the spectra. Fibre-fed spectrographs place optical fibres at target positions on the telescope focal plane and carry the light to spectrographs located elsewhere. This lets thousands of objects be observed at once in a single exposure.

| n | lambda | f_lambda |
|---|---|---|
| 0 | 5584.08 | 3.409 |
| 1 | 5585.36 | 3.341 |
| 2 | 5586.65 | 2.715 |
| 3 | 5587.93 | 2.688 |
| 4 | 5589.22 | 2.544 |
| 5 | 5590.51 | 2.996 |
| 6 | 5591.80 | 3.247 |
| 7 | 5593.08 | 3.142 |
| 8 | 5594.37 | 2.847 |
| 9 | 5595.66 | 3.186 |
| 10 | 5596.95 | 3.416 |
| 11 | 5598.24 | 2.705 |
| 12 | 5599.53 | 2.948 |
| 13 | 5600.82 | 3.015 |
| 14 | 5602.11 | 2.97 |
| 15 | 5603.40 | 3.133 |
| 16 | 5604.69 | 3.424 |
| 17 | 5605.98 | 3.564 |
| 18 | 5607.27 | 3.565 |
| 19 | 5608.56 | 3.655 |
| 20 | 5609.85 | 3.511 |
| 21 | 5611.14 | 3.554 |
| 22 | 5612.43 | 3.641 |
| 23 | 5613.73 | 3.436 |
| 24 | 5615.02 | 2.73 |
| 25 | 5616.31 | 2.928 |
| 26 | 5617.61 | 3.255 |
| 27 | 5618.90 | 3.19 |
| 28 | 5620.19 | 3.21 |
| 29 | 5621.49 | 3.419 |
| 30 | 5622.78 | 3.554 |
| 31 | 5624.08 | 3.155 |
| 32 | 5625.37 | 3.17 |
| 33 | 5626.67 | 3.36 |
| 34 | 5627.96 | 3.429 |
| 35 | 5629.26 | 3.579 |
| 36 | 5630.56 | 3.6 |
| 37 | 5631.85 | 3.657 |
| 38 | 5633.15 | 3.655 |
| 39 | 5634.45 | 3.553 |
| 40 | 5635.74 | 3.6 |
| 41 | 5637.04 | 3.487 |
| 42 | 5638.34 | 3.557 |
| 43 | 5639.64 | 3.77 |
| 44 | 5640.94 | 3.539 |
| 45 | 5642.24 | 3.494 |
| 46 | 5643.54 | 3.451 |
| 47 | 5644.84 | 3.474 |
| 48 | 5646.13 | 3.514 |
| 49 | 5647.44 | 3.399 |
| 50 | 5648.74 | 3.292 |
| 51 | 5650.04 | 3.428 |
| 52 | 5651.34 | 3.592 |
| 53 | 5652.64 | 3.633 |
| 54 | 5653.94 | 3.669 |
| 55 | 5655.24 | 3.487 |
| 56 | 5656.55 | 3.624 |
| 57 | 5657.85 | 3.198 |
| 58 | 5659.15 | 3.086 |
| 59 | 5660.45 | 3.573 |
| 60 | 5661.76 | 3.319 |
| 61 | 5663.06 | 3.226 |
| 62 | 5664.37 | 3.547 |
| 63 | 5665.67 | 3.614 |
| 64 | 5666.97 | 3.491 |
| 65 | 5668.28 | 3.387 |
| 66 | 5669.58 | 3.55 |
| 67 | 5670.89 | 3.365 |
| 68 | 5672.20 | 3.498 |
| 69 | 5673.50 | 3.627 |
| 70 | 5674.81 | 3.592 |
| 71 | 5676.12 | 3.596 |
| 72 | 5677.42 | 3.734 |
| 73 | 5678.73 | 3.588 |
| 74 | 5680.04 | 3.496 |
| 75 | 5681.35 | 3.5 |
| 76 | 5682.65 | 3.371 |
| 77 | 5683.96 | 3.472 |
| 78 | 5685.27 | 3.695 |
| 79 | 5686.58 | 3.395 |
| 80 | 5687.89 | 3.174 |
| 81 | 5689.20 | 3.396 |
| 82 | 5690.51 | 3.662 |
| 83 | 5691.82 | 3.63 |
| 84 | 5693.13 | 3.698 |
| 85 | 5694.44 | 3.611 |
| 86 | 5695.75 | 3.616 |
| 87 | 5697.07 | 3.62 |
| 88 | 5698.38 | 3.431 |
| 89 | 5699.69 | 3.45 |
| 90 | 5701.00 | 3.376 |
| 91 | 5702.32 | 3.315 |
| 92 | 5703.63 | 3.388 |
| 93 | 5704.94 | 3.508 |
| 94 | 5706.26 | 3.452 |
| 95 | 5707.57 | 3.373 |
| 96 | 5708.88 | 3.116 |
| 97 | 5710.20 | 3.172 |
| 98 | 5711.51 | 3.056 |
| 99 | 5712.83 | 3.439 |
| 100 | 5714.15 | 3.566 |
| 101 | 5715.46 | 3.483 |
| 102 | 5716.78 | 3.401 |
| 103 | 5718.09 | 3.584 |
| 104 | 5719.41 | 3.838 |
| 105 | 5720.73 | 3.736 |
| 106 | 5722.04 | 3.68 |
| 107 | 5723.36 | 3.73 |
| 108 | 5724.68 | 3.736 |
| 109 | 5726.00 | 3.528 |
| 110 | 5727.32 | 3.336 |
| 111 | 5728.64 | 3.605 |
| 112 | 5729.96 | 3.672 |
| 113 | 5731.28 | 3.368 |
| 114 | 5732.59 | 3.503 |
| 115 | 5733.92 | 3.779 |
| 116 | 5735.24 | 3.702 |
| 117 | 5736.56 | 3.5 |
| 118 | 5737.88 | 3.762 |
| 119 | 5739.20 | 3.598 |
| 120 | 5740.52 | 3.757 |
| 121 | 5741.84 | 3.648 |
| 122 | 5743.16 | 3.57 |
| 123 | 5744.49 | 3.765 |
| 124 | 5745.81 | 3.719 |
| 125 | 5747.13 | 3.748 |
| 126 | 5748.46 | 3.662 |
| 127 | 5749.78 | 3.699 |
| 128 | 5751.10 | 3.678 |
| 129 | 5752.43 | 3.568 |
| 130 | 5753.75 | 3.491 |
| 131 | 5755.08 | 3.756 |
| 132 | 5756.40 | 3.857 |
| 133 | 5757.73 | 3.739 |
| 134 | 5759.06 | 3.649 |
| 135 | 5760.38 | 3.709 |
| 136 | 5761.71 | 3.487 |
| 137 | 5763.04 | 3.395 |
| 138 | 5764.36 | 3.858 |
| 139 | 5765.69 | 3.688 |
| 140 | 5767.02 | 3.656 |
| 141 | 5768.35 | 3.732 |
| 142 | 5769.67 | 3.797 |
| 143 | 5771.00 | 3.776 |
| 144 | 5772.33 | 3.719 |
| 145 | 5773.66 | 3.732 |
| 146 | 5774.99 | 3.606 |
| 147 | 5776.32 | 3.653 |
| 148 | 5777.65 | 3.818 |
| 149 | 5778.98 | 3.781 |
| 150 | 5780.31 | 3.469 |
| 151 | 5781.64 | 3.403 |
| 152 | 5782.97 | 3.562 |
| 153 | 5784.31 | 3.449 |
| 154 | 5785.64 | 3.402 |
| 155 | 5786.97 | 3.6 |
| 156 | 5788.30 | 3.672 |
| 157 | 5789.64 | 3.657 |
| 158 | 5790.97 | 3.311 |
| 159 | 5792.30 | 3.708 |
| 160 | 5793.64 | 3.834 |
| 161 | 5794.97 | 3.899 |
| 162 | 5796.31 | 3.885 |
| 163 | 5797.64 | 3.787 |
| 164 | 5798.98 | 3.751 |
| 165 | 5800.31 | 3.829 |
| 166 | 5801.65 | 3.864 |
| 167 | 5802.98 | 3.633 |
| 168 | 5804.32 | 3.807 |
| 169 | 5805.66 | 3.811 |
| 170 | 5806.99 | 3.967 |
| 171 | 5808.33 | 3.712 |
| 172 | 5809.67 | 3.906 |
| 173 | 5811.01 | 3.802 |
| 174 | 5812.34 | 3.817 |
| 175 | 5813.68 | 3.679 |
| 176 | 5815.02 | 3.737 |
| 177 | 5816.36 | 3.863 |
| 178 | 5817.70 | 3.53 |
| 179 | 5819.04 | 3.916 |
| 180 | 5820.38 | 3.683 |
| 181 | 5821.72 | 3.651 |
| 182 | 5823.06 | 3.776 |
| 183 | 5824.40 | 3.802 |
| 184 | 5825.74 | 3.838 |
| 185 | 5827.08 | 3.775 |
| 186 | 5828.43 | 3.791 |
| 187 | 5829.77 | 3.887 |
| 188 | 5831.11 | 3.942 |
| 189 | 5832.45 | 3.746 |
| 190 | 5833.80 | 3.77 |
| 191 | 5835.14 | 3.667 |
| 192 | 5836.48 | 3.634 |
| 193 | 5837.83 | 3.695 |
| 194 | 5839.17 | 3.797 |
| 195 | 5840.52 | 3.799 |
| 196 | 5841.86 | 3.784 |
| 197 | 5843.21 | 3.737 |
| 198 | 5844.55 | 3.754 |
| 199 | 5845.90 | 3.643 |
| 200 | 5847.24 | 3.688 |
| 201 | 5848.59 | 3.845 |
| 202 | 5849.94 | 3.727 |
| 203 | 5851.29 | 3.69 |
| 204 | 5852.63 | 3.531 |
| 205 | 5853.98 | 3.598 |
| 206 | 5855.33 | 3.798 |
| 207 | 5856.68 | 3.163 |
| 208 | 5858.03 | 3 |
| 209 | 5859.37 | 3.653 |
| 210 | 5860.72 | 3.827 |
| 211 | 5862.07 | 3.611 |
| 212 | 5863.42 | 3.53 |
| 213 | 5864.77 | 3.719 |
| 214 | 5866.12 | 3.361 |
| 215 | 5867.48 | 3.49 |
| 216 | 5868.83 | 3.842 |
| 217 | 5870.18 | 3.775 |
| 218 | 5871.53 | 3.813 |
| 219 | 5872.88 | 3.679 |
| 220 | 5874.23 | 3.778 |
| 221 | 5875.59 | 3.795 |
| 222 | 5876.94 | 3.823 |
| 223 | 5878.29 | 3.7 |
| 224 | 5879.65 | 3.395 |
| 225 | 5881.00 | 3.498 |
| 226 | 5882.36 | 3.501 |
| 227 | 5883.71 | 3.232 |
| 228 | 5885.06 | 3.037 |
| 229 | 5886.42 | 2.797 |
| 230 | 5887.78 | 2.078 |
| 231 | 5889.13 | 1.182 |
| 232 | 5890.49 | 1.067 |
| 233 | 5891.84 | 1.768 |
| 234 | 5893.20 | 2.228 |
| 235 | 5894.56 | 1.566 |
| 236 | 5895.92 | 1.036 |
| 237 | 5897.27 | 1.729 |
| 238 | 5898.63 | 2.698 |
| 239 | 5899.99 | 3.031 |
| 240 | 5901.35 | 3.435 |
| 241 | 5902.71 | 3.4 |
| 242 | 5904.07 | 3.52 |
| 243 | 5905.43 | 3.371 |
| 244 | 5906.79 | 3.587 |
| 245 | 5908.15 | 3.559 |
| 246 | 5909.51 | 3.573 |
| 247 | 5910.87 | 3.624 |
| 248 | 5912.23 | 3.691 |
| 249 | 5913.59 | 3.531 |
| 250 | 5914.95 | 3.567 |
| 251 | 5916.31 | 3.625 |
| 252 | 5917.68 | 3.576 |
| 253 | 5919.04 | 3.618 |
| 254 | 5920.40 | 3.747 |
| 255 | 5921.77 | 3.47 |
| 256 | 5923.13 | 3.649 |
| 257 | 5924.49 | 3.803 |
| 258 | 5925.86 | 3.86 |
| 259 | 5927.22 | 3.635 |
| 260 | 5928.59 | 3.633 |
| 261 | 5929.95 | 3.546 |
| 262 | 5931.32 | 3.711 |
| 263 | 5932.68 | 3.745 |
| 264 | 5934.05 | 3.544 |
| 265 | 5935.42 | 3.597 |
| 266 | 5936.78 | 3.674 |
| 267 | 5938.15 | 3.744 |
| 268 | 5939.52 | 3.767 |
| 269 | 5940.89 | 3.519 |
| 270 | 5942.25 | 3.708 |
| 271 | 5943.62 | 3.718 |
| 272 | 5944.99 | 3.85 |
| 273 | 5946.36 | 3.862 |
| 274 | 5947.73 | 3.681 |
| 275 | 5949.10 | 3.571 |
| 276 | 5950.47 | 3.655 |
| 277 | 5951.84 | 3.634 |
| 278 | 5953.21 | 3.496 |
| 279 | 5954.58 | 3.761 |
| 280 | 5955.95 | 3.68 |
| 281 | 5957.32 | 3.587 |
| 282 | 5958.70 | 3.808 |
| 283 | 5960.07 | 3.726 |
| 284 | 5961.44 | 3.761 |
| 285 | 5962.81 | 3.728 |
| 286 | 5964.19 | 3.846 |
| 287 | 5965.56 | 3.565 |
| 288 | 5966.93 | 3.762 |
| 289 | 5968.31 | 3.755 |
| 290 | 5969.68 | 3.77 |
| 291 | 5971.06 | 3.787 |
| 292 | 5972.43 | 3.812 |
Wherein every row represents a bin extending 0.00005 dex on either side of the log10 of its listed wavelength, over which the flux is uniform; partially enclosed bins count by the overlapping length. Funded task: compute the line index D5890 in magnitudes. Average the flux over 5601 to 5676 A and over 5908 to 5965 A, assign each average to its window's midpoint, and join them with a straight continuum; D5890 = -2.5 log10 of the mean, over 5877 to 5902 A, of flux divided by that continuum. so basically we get 0.39 mag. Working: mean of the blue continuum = 3.44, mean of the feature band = 2.53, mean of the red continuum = 3.67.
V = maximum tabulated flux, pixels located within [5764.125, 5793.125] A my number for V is 3.858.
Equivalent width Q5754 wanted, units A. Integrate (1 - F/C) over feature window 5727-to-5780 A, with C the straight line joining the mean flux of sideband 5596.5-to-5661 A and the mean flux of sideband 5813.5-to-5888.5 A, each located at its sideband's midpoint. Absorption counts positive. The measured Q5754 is -2.1 A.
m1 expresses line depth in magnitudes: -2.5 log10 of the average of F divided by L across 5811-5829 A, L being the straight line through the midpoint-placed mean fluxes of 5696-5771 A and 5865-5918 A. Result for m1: -0.135 mag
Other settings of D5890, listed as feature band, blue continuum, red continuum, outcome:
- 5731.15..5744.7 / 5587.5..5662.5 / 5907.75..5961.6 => -0.05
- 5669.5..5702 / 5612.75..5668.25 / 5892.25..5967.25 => -0.03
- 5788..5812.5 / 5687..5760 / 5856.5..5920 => -0.12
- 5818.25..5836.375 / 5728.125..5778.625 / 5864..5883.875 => -0.04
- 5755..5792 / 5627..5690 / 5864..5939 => -0.08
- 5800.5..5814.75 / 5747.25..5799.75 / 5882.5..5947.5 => -0.07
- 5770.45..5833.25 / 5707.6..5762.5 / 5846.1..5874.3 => -0.04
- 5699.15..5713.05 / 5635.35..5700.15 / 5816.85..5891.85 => 0.06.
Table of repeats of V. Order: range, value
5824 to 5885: 3.942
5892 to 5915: 3.691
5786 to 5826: 3.967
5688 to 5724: 3.838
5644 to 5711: 3.734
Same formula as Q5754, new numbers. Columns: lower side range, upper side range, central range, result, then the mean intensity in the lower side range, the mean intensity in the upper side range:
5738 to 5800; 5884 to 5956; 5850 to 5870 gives -0.8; 3.67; 3.27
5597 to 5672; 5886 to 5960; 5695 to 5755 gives -3.3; 3.4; 3.29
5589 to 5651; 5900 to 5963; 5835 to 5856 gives -0.9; 3.34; 3.64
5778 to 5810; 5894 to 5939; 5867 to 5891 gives 1.9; 3.69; 3.37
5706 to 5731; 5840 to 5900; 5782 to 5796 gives -1.1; 3.5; 3.2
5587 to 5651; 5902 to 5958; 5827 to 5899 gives 5.2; 3.32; 3.64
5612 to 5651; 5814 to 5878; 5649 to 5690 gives -0.2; 3.42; 3.7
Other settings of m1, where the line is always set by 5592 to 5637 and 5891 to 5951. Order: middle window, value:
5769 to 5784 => -0.10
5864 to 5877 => -0.10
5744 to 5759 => -0.11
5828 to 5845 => -0.13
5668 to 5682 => -0.07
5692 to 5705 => -0.06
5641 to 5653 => -0.05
